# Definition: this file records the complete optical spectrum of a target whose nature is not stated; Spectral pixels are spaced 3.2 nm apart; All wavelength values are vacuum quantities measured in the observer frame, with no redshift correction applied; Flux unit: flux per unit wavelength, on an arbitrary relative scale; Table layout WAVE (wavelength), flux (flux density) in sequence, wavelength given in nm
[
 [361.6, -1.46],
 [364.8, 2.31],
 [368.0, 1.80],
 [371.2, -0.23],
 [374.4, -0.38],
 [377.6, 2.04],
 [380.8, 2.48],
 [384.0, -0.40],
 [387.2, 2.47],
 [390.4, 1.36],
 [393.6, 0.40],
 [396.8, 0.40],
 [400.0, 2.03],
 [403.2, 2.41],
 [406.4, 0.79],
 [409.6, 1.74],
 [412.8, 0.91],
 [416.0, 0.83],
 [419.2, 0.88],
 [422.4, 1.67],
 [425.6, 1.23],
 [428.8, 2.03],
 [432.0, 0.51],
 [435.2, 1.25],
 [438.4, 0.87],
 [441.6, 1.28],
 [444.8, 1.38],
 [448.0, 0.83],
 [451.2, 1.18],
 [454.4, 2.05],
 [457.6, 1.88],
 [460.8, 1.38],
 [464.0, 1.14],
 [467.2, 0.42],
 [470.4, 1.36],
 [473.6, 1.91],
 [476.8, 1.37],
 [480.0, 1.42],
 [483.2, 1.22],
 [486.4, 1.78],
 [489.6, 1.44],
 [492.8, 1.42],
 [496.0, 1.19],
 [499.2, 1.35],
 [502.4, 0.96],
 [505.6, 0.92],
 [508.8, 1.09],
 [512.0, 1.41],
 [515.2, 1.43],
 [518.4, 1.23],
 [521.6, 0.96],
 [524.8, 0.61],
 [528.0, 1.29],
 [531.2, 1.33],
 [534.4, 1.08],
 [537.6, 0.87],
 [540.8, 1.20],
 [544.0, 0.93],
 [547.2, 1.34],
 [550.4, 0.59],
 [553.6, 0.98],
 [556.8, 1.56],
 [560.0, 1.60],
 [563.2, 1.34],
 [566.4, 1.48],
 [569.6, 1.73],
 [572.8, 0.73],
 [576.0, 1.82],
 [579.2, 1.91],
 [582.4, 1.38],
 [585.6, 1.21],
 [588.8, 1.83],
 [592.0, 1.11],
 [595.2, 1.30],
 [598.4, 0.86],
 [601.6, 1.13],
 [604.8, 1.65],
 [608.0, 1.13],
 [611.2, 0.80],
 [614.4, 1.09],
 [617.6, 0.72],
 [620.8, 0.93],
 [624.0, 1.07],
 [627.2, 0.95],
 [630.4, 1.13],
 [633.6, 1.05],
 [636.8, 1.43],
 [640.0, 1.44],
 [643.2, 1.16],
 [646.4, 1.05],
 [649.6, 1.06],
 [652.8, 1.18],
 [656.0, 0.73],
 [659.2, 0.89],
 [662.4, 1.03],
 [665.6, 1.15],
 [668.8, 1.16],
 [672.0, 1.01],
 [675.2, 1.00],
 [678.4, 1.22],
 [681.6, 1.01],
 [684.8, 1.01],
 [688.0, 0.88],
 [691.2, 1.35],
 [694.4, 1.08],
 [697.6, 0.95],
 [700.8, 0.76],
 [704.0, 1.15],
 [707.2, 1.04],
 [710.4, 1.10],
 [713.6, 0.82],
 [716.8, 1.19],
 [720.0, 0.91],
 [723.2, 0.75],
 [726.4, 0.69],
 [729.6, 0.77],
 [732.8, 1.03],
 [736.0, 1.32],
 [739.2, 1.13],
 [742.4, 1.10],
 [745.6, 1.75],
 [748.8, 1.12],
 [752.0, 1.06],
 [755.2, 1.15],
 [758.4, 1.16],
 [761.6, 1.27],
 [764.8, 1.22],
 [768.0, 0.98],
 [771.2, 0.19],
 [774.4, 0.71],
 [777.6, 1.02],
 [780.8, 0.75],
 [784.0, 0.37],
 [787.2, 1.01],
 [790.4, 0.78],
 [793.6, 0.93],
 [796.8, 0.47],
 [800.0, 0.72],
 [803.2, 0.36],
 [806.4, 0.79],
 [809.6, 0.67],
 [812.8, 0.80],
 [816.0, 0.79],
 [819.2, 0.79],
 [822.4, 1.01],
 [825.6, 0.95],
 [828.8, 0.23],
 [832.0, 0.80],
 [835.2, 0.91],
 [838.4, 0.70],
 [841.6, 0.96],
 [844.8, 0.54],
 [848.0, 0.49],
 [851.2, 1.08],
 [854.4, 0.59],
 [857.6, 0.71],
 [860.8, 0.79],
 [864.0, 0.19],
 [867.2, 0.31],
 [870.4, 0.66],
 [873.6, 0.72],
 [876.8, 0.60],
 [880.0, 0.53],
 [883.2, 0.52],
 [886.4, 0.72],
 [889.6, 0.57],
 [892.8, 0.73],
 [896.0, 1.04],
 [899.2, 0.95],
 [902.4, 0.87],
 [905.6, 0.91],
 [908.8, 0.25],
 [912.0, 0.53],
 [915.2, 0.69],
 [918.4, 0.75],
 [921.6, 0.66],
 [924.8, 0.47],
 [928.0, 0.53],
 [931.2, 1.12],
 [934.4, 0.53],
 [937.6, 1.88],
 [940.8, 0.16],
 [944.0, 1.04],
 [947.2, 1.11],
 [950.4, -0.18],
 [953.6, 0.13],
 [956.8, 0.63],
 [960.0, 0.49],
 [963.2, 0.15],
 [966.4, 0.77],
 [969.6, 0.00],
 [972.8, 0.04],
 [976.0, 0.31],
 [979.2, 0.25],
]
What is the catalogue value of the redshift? 0.137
